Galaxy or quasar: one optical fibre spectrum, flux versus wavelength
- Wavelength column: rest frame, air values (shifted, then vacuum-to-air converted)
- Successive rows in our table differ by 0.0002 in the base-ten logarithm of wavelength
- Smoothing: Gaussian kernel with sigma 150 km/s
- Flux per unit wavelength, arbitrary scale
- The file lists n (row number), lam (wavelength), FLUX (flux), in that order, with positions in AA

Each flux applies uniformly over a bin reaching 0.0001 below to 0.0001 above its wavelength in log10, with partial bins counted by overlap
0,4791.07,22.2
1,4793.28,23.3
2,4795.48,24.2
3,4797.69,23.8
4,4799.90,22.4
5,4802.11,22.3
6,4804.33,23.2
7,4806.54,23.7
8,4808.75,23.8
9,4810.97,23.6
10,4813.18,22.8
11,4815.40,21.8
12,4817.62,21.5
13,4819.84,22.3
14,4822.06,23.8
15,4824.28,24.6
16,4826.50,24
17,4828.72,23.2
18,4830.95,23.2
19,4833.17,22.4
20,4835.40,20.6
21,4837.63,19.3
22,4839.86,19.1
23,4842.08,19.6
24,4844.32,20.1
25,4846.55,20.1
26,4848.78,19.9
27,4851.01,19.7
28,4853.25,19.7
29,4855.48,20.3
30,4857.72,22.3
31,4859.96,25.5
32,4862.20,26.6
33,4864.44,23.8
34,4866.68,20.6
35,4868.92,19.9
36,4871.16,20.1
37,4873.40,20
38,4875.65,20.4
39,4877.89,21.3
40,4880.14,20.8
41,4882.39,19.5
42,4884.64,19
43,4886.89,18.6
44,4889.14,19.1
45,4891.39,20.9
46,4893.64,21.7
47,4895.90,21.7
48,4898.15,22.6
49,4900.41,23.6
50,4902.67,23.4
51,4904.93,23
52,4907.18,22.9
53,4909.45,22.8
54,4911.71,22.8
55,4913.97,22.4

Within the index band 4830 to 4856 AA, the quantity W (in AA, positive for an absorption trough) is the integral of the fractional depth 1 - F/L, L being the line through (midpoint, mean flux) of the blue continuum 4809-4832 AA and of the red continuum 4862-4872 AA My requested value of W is 2.5 AA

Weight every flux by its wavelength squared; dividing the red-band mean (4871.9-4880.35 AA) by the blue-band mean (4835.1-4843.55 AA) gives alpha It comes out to 1.07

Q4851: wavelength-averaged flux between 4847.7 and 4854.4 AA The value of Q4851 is 19.8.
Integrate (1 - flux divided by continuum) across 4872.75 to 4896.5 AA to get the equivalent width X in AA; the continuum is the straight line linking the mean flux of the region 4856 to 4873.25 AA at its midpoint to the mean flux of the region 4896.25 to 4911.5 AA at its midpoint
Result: 2.6 AA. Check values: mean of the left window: 22.5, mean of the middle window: 20.2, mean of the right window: 23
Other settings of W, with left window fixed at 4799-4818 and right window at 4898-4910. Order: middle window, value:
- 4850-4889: 3.4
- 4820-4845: 1.1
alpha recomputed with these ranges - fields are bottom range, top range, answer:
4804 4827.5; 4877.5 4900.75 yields 0.92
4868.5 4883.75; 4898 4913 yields 1.15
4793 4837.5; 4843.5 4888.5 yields 0.93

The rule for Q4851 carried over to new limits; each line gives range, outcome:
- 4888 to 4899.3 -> 21.2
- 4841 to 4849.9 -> 19.9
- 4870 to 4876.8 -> 20.2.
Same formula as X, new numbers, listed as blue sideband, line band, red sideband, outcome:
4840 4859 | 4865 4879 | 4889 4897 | 0.1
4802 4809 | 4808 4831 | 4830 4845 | -1.1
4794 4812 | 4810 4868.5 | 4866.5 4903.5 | 0.8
